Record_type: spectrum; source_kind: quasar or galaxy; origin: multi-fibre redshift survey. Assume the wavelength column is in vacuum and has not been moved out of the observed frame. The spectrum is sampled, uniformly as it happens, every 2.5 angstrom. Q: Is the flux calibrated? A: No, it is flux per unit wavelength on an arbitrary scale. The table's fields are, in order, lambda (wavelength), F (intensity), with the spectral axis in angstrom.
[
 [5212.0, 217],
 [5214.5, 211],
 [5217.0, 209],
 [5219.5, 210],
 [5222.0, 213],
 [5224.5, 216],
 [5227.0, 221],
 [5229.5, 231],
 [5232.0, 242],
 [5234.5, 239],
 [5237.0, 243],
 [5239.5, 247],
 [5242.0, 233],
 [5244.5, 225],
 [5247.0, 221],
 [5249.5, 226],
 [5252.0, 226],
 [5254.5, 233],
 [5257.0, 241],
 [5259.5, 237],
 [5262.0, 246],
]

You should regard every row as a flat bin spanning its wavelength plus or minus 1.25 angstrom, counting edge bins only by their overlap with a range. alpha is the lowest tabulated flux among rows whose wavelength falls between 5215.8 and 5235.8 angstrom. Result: 209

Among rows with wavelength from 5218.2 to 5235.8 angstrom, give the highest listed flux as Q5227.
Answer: 242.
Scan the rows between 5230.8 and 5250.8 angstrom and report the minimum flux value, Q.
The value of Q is 221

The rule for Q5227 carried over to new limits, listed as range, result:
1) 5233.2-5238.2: 243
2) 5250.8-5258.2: 241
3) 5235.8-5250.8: 247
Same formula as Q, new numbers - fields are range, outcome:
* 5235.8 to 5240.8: 243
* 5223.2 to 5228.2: 216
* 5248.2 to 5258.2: 226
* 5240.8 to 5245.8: 225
